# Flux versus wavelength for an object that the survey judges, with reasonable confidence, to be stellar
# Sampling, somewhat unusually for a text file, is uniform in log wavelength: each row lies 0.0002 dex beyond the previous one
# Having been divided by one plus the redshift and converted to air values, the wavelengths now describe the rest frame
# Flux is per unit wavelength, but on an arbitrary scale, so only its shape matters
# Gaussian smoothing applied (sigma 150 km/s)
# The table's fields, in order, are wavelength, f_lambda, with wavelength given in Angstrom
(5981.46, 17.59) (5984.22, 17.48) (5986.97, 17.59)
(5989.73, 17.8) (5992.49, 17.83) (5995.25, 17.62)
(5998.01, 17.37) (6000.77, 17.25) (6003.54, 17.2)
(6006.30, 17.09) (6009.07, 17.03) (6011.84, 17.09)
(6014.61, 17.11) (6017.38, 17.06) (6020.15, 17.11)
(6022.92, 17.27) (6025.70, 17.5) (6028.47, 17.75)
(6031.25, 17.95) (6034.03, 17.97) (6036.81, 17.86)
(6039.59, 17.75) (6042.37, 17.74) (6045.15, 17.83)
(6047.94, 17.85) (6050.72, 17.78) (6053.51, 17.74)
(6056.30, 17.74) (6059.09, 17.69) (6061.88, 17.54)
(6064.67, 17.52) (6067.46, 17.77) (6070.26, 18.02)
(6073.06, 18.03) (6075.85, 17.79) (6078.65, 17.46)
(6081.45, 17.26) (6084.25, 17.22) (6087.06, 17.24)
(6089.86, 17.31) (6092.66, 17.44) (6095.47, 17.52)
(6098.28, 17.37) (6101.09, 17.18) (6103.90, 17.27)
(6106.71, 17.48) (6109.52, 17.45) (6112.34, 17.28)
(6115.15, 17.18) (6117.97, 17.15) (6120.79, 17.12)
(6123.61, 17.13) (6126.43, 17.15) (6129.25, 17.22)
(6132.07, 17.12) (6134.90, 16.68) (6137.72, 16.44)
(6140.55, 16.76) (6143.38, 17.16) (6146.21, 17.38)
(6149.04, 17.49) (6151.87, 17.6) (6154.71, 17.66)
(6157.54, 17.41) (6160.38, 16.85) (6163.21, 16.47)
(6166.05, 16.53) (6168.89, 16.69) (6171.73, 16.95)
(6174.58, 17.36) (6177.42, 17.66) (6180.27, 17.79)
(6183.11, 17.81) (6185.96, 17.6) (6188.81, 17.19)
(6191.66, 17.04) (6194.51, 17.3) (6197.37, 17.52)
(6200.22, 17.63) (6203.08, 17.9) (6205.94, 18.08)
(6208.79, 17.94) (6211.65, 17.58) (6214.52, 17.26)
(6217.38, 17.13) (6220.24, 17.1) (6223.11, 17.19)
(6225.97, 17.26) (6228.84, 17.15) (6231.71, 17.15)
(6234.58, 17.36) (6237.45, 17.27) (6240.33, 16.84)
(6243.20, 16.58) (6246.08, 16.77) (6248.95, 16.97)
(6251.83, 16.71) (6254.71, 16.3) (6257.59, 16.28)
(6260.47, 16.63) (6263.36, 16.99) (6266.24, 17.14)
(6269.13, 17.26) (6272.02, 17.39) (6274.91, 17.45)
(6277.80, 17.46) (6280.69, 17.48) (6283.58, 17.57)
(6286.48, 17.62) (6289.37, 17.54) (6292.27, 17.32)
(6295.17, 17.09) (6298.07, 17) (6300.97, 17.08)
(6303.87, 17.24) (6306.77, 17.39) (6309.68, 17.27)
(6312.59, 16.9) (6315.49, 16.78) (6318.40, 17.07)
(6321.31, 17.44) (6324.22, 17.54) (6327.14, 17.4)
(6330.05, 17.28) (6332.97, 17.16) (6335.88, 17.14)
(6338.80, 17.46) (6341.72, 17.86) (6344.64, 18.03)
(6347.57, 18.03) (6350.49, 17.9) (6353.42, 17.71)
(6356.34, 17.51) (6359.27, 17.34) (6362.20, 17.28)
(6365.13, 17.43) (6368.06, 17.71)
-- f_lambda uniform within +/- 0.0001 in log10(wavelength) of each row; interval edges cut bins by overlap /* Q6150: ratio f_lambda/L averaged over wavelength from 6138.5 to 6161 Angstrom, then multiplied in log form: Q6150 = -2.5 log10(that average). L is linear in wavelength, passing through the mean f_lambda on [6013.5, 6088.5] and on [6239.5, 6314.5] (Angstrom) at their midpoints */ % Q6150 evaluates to 0.007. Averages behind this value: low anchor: 17.6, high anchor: 17.1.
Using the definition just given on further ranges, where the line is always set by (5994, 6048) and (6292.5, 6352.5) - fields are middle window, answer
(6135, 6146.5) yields 0.04 mag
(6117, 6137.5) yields 0.02 mag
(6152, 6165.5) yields 0.02 mag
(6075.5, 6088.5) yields 0.01 mag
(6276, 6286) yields -0.01 mag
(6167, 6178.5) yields 0.02 mag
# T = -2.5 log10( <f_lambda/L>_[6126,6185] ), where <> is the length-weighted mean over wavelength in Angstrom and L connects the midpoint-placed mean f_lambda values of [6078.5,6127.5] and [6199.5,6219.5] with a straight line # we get 0.019 mag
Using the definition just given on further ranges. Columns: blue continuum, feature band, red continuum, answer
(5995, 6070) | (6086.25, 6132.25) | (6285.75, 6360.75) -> 0.01 mag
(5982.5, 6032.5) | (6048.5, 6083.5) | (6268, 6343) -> -0.02 mag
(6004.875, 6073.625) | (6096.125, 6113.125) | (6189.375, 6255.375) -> 0.01 mag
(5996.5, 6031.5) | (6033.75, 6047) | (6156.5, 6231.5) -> -0.03 mag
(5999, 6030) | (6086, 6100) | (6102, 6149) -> -0.01 mag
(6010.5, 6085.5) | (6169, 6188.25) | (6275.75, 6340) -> 0.00 mag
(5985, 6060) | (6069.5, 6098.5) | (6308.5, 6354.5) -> 0.00 mag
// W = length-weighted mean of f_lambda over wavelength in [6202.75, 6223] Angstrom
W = 17.5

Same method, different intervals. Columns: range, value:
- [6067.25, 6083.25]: 17.7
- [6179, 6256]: 17.3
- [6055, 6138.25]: 17.4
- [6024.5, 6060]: 17.8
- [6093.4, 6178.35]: 17.2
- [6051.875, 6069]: 17.7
